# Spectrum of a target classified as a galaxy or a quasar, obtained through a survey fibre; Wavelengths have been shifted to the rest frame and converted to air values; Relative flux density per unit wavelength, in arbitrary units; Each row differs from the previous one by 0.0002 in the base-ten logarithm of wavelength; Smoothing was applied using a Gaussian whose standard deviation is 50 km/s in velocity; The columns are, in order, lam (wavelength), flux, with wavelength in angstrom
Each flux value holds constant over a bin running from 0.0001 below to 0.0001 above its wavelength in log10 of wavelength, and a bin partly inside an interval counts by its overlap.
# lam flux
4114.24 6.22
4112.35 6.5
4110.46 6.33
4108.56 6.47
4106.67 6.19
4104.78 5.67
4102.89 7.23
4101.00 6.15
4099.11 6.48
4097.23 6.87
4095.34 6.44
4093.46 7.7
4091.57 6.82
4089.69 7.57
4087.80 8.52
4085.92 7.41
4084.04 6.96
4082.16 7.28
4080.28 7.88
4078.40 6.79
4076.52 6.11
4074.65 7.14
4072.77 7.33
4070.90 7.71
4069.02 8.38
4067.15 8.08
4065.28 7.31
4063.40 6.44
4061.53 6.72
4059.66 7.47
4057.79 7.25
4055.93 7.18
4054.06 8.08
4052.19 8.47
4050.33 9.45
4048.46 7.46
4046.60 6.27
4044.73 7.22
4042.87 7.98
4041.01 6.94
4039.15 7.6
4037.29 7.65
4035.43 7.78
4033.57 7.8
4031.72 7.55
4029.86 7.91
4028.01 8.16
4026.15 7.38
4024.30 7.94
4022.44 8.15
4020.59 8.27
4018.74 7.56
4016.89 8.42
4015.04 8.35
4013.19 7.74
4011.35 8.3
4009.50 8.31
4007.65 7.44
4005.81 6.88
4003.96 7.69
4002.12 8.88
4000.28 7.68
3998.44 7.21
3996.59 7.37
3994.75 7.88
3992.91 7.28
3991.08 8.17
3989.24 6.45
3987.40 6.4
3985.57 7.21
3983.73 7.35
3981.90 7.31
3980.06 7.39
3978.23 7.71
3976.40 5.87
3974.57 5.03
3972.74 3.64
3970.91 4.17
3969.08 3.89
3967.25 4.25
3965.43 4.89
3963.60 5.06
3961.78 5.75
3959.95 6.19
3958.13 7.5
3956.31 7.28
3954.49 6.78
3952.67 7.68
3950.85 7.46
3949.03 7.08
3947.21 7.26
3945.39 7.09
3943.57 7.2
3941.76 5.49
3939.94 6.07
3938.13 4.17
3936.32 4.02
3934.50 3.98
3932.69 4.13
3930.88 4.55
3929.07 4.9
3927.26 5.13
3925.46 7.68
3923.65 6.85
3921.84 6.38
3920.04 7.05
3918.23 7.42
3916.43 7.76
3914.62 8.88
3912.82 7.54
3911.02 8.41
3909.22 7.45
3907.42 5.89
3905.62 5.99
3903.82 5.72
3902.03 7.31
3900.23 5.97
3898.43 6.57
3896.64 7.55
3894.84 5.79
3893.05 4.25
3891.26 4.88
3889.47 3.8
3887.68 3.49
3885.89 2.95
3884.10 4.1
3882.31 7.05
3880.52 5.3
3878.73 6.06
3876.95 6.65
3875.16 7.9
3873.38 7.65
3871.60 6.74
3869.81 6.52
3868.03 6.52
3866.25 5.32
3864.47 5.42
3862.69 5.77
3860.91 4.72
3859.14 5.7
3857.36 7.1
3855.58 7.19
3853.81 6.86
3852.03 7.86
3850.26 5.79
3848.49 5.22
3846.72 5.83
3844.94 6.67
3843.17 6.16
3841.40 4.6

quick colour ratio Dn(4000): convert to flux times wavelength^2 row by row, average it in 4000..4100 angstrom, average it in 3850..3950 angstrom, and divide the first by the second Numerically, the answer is 1.3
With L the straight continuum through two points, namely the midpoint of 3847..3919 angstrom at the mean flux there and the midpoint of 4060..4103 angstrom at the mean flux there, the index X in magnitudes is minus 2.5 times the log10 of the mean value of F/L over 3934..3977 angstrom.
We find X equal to 0.14 mag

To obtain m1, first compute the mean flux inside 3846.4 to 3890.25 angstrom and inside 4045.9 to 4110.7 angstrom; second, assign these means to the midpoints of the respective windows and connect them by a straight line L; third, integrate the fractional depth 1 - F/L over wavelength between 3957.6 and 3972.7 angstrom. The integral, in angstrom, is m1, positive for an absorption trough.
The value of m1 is 3.3 angstrom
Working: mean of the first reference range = 5.91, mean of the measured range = 5.06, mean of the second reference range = 7.2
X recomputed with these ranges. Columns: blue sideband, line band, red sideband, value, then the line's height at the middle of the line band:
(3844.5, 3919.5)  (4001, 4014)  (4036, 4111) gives -0.15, 6.89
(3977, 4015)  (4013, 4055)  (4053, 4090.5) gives -0.05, 7.46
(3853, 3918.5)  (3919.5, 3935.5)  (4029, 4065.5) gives 0.17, 6.55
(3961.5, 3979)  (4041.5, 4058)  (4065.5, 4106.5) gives -0.19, 6.47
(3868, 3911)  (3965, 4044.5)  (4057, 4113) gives -0.09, 6.6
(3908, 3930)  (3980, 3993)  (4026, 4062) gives 0.03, 7.39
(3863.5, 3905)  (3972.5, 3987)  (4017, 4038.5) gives 0.10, 7.17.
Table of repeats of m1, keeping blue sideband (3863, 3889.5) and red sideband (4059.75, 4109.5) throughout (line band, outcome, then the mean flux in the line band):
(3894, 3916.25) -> -3.78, 6.95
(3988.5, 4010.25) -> -3.57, 7.61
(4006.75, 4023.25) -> -3.55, 8.06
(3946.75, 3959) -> -2.06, 7.29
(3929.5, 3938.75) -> 2.89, 4.21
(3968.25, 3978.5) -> 2.38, 4.89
